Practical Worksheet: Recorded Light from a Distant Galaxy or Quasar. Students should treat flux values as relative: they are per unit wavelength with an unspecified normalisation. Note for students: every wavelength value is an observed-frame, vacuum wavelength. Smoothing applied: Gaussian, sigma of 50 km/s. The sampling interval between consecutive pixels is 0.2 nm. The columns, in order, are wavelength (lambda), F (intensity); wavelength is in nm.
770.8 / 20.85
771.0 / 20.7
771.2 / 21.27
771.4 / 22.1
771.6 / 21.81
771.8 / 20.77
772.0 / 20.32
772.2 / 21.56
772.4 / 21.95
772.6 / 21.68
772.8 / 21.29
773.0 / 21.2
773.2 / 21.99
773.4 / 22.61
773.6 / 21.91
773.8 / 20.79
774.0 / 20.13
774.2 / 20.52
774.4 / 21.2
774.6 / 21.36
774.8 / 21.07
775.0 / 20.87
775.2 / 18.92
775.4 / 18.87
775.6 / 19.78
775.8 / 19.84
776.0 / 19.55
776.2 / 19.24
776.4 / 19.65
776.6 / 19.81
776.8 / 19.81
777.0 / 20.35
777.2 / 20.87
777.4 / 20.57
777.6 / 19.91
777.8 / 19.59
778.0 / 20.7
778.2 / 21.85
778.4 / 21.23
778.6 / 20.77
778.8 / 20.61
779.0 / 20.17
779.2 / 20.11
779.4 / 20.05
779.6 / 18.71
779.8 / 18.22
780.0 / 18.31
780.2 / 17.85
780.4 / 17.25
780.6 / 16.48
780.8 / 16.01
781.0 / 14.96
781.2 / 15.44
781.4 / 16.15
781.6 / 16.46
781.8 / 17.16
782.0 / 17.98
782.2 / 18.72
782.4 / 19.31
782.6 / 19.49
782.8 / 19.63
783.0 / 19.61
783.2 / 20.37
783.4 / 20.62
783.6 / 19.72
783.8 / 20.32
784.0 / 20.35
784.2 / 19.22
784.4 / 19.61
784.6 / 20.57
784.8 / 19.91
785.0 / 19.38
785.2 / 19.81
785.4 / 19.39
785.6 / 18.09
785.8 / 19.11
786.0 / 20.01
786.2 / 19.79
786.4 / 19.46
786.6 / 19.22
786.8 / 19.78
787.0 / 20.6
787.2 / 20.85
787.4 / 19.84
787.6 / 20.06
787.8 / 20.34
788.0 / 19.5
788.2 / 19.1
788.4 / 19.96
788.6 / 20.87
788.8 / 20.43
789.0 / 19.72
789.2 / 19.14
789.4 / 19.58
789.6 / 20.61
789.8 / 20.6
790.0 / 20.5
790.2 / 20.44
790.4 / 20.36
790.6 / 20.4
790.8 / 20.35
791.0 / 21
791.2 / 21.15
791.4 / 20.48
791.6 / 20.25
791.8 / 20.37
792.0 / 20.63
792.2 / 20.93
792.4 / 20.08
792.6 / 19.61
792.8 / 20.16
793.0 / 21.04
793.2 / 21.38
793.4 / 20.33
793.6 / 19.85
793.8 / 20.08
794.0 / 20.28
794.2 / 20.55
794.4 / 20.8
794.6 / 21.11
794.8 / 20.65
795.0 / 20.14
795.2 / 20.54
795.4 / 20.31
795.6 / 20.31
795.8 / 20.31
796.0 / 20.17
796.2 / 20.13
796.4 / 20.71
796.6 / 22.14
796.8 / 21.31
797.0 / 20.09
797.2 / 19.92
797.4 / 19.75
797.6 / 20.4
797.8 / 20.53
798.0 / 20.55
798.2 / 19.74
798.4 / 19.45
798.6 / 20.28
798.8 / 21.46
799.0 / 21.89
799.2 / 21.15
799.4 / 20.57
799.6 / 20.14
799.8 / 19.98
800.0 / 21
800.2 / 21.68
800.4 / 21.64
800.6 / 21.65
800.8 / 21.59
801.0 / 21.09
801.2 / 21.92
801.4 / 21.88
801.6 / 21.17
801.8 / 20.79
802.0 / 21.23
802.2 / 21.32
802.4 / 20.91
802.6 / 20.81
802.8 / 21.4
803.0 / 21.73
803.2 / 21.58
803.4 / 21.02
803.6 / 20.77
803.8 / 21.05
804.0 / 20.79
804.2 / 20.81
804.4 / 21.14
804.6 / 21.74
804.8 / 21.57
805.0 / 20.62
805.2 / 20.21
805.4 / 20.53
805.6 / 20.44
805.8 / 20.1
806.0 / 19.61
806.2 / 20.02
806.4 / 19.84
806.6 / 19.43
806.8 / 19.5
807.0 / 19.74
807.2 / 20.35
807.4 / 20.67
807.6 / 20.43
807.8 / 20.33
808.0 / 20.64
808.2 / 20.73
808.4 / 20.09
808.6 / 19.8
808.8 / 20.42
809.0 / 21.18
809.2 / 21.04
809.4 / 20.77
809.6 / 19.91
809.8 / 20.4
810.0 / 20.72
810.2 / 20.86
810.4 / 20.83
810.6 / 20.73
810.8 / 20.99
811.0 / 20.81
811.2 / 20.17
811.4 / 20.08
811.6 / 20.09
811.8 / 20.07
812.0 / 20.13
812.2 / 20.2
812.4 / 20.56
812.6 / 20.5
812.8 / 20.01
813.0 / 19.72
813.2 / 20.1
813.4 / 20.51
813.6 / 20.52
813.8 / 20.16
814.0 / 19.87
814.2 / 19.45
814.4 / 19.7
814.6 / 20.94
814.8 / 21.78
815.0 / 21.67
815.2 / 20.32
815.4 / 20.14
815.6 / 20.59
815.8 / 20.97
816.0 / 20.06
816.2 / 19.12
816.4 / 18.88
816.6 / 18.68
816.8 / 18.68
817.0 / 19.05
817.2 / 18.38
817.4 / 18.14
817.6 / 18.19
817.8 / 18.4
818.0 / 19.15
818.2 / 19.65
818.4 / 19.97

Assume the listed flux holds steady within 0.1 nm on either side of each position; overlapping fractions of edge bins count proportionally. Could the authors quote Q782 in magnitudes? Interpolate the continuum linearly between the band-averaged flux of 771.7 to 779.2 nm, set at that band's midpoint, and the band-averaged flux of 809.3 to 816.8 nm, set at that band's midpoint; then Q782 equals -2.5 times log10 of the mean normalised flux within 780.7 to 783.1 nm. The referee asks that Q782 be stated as 0.17 mag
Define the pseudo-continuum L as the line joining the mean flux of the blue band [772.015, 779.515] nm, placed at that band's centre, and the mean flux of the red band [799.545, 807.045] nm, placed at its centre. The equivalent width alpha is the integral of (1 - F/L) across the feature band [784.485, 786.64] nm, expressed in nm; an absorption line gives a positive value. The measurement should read 0.12 nm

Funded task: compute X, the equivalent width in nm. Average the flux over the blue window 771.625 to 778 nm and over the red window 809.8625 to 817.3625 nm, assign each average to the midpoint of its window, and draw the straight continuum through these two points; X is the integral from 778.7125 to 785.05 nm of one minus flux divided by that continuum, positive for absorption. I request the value 0.560 nm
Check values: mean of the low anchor 20.6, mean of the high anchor 20.1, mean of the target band 18.7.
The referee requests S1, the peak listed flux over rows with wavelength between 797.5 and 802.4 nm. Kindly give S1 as 21.92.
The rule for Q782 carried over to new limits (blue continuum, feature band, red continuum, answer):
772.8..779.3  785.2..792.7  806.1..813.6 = 0.020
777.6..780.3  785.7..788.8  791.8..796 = 0.015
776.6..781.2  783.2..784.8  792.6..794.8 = -0.022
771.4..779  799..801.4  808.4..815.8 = -0.035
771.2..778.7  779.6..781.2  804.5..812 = 0.211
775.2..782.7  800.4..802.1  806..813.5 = -0.078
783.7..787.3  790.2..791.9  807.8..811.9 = -0.033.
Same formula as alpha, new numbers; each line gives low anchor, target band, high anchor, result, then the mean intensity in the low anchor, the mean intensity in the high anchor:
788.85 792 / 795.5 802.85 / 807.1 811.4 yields -0.14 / 20.3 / 20.6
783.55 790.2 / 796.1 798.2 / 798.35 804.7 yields 0.02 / 19.9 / 21.1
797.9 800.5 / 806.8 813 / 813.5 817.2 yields -0.05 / 20.7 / 20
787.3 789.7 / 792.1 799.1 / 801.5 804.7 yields 0.01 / 19.9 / 21.1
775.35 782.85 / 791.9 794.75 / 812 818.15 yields -0.17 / 19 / 19.8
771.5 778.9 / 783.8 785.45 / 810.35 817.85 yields 0.05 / 20.7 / 20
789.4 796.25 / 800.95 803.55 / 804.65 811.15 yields -0.11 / 20.5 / 20.4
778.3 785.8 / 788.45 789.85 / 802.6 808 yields -0.05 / 18.9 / 20.6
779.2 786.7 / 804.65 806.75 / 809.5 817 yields -0.04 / 18.7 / 20.2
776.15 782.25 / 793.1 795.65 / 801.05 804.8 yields -0.01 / 18.9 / 21.2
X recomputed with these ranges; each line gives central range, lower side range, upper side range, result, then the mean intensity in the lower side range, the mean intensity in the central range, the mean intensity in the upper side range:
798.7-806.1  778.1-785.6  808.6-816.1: -0.41 nm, 19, 21.1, 20.4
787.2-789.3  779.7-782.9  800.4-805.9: -0.15 nm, 17.5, 19.9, 21.1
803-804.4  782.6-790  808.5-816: -0.06 nm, 19.9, 21.1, 20.4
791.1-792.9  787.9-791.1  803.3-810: -0.02 nm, 20.2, 20.4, 20.5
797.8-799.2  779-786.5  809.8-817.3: -0.08 nm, 18.8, 20.6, 20.2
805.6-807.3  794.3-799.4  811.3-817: 0.04 nm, 20.6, 19.9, 20.1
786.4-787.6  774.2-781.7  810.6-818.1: -0.04 nm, 19.3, 20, 19.9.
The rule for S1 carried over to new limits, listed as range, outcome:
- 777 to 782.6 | 21.85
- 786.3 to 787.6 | 20.85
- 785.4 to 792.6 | 21.15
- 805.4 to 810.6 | 21.18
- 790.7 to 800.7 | 22.14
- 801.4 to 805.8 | 21.74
